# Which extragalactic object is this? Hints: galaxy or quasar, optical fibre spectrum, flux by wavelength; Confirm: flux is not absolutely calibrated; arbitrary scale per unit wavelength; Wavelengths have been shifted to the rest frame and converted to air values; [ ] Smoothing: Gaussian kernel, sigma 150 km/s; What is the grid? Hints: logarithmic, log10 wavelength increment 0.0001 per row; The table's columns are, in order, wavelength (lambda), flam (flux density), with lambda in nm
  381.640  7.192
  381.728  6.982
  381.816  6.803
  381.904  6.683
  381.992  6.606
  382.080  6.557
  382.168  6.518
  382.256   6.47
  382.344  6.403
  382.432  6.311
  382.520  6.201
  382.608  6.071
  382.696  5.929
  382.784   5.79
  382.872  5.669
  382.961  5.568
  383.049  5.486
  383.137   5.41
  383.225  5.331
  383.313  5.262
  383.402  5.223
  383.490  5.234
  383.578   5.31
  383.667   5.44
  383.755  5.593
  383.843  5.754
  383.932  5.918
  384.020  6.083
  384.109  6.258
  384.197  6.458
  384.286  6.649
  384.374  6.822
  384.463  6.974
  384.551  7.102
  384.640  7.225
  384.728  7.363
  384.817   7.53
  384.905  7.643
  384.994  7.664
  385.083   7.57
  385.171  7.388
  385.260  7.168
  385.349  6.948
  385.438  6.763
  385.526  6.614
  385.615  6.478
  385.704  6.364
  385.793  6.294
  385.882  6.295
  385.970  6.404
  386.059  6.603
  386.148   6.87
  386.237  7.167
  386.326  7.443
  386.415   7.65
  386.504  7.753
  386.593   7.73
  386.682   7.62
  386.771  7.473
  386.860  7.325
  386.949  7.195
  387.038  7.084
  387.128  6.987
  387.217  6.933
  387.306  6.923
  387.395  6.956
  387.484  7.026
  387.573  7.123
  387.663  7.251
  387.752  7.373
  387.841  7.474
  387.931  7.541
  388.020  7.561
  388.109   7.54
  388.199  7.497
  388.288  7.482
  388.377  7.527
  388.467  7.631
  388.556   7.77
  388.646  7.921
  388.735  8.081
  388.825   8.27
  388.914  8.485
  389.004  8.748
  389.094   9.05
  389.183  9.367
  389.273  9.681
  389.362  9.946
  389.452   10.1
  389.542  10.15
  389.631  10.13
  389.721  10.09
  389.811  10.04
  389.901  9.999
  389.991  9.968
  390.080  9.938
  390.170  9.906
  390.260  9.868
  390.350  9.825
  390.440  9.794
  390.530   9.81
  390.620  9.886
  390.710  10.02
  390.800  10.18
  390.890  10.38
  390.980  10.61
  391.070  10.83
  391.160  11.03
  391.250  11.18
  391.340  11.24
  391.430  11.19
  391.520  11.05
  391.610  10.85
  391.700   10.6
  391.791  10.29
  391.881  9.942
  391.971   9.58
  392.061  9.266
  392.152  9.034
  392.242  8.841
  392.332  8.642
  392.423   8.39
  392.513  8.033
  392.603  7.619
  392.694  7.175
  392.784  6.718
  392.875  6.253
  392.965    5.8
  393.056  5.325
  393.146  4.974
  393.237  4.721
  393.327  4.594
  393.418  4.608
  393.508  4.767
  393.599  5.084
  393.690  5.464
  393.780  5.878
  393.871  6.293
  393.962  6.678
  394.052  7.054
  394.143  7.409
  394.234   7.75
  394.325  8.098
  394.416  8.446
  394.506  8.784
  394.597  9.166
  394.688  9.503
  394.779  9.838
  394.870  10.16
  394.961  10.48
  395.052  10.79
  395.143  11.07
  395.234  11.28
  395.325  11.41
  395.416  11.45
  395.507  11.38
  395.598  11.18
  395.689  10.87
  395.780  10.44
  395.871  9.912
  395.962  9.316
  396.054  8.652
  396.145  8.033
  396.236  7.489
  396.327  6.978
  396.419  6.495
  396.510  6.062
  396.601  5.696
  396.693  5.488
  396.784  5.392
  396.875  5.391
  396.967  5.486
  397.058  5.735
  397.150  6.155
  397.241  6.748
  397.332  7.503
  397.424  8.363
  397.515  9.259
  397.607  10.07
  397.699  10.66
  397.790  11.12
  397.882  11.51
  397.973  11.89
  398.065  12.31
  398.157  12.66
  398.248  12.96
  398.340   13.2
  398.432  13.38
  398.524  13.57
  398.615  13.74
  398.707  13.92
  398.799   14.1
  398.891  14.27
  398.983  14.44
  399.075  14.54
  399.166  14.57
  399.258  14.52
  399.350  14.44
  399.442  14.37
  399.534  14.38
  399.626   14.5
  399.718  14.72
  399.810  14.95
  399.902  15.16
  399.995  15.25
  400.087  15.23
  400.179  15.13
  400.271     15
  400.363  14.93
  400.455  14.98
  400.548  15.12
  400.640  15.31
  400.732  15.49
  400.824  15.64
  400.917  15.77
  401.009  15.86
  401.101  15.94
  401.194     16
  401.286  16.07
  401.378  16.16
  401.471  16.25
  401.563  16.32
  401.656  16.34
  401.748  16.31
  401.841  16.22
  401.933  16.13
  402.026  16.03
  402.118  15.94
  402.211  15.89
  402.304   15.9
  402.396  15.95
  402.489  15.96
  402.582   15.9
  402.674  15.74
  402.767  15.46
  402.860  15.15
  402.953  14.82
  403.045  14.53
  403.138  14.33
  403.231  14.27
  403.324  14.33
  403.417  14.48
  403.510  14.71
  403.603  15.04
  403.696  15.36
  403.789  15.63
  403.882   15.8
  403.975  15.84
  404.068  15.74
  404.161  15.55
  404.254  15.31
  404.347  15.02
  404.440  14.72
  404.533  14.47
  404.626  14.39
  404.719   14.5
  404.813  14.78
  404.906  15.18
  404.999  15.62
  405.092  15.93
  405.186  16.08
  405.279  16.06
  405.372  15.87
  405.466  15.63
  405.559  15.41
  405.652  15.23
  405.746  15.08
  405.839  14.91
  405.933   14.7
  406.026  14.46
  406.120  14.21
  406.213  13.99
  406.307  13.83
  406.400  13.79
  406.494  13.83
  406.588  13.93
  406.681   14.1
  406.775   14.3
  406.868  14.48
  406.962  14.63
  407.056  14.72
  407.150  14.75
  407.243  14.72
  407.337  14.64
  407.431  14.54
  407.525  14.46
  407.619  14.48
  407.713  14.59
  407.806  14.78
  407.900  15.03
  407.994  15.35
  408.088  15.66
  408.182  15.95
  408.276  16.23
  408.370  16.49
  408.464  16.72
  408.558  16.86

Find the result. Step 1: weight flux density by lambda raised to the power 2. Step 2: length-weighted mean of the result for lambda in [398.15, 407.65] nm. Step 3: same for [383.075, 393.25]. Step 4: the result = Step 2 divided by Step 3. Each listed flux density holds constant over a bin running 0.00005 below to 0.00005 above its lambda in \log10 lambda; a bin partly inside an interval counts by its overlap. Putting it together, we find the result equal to 2.03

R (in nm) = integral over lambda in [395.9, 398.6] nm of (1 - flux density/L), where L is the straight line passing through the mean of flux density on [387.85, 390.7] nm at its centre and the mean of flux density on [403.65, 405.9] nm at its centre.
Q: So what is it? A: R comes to 0.741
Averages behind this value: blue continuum 9.01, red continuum 15.3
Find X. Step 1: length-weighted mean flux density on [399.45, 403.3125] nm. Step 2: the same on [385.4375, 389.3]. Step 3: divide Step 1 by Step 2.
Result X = 2.1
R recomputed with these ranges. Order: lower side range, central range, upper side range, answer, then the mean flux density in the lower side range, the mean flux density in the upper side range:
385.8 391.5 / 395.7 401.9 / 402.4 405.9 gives 0.37 nm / 8.59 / 15.2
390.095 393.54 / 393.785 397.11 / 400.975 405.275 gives 0.74 nm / 8.78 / 15.5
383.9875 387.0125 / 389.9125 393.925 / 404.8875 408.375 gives 0.34 nm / 7.03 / 14.9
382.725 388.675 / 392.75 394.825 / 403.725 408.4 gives 0.70 nm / 6.8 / 15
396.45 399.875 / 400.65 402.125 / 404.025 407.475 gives -0.38 nm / 11.2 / 14.8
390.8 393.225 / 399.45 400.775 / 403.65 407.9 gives -0.27 nm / 8.99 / 14.9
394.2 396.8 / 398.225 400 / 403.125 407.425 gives -0.48 nm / 9.07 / 14.9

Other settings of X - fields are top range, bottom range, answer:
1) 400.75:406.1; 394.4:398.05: 1.73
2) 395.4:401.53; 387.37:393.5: 1.38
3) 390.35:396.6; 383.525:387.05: 1.27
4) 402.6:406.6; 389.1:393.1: 1.58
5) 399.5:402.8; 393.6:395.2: 1.87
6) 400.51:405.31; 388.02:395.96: 1.74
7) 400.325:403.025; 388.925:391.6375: 1.56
